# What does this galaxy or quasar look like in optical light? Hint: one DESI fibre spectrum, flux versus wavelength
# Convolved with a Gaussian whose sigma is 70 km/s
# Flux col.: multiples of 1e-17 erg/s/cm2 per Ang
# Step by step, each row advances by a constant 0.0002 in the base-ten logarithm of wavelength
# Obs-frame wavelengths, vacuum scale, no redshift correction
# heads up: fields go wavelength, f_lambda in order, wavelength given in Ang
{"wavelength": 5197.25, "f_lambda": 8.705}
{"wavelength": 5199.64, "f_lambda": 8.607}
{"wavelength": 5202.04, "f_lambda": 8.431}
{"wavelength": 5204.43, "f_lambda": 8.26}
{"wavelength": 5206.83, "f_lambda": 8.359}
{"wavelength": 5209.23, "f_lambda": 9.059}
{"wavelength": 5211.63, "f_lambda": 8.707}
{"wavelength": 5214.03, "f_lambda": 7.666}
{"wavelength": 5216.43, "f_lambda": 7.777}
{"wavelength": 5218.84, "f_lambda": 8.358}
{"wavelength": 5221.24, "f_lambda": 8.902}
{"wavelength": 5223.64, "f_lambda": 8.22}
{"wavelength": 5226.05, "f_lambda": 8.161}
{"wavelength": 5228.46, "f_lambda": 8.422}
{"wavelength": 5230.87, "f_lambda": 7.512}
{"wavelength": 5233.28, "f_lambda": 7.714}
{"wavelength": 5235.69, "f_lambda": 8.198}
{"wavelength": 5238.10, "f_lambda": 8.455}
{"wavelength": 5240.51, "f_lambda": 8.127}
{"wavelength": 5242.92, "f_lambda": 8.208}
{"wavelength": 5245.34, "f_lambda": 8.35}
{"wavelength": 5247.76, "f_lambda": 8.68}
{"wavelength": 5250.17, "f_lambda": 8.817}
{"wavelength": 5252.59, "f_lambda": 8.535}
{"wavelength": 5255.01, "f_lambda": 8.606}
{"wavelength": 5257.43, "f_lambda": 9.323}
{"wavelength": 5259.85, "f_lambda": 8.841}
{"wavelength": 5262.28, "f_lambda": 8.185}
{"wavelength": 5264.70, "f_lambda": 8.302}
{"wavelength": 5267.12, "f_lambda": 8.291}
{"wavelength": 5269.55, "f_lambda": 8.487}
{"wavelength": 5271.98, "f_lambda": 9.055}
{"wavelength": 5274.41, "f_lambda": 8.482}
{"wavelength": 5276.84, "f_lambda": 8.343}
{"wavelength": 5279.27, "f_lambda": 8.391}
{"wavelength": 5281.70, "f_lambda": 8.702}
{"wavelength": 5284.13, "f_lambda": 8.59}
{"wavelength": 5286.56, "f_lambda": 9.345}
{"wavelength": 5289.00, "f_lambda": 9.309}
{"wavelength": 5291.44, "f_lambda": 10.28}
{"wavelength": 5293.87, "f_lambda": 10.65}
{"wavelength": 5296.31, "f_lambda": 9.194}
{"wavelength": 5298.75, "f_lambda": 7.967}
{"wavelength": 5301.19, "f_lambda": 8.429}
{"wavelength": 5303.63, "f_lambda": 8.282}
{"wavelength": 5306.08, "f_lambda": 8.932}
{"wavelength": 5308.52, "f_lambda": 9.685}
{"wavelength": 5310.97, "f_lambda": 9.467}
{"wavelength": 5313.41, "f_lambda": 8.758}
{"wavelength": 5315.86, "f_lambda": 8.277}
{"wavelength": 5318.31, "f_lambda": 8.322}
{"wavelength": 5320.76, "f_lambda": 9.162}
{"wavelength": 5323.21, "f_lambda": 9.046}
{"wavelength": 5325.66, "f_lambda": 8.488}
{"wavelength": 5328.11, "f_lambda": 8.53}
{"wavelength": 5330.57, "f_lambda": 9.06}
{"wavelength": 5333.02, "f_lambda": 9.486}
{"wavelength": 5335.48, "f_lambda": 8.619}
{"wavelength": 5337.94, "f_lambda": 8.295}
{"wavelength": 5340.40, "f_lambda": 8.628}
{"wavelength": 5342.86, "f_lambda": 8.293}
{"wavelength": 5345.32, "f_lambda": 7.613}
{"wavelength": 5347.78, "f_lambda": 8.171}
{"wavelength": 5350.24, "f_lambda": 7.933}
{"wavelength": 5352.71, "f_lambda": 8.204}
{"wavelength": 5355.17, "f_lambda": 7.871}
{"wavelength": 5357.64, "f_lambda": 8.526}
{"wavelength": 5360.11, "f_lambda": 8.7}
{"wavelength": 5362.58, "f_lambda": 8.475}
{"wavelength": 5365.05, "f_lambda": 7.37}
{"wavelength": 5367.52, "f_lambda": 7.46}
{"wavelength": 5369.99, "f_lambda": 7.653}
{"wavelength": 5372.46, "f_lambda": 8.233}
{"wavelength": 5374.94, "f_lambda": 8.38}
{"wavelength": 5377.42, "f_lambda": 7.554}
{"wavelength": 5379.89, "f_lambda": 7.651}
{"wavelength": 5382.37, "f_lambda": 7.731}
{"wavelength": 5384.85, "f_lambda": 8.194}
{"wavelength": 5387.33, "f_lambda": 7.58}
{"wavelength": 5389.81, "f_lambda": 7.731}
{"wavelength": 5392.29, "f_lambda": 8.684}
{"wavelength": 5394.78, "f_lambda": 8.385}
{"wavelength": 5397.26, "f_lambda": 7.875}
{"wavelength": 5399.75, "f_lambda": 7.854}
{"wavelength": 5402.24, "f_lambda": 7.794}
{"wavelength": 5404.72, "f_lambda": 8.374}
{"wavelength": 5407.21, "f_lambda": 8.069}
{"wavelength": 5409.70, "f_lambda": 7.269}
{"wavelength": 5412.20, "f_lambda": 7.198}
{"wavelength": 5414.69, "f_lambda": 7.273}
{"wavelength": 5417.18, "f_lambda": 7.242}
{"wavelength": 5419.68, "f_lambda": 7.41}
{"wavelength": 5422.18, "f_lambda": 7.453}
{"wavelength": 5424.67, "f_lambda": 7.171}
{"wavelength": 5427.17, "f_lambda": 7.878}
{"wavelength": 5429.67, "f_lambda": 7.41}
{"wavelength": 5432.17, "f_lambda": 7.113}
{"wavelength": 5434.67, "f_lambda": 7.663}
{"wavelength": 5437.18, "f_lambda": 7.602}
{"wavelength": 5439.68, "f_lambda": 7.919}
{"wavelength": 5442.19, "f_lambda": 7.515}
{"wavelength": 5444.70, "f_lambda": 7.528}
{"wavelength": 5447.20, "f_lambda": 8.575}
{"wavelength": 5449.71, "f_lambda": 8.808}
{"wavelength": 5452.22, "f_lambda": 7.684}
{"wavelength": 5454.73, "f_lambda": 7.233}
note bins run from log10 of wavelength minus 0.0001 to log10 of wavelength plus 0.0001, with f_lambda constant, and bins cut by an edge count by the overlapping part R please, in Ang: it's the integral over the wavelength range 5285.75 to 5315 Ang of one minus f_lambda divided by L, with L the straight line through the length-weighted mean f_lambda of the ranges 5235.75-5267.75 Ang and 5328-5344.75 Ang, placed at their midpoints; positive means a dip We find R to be -2.0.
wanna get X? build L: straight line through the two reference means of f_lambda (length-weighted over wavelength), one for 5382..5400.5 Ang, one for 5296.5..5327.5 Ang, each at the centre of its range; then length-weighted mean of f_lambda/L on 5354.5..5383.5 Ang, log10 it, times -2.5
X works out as 0.03 mag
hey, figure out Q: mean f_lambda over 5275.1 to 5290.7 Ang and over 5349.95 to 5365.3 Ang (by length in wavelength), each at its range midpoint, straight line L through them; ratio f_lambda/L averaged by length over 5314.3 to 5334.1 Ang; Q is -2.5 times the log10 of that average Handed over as -0.04 mag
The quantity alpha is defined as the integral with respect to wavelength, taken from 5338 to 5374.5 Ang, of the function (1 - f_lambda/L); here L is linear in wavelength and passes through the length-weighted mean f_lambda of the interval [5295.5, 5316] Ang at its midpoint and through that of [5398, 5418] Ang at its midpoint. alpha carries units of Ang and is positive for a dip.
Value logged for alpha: 0.6 Ang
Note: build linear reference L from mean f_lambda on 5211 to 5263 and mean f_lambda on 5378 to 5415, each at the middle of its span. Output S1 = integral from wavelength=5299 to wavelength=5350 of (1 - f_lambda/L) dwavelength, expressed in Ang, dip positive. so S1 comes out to -3.6 Ang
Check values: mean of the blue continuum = 8.35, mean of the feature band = 8.65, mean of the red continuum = 7.85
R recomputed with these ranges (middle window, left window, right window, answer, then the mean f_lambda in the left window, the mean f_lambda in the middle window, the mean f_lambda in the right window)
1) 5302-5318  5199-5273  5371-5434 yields -1.47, 8.4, 8.85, 7.74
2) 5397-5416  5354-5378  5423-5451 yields 0.40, 8.03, 7.7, 7.74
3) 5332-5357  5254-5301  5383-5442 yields -0.07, 8.85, 8.3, 7.7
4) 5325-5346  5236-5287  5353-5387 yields -1.07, 8.56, 8.58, 7.98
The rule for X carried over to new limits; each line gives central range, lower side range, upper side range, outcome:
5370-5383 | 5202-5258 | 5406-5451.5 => -0.01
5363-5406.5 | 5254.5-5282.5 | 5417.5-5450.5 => 0.00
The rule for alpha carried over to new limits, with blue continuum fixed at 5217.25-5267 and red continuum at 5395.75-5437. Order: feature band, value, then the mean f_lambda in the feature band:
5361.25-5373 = 0.0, 7.83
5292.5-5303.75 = -1.2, 8.99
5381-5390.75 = -0.1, 7.81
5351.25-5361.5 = -0.6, 8.31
